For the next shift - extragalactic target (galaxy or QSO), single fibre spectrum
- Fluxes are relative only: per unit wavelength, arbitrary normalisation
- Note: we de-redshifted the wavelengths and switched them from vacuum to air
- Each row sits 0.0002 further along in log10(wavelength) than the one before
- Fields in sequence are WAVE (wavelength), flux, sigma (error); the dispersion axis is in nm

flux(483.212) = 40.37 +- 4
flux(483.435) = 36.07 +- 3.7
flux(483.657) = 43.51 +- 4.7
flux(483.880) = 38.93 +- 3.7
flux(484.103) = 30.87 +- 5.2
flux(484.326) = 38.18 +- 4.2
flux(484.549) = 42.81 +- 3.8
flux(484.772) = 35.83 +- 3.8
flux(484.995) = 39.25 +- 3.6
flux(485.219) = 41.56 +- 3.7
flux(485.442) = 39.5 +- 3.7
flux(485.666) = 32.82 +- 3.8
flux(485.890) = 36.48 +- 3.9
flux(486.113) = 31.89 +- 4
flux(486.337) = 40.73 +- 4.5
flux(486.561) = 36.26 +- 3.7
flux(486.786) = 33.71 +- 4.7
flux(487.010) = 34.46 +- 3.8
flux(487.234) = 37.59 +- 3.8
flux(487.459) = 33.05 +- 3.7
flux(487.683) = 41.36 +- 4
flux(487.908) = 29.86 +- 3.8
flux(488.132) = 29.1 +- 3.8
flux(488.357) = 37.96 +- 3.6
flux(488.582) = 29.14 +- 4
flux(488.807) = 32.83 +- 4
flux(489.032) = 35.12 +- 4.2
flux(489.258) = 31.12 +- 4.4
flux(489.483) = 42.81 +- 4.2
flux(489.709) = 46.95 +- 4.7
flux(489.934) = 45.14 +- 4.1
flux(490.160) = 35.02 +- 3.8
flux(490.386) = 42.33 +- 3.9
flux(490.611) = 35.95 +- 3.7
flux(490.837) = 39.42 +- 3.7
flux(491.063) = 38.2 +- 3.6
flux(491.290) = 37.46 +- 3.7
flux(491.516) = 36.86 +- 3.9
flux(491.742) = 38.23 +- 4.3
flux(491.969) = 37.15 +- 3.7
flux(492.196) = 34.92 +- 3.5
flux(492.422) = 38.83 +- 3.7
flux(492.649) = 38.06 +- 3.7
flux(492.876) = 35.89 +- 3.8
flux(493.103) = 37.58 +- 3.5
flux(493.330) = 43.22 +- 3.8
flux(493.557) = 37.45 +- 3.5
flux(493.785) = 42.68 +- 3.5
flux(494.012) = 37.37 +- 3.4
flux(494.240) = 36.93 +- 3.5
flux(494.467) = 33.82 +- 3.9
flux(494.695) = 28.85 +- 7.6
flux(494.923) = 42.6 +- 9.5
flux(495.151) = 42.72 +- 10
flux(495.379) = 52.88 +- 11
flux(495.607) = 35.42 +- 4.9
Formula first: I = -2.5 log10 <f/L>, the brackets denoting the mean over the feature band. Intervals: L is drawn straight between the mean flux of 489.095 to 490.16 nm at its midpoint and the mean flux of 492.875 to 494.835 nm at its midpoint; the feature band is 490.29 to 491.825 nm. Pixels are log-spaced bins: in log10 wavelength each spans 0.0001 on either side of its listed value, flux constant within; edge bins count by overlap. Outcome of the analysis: 0.03 mag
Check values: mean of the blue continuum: 40.5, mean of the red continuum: 37.2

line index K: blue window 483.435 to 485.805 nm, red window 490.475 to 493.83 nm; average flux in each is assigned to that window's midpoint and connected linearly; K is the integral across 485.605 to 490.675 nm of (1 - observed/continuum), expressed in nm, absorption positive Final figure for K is 0.26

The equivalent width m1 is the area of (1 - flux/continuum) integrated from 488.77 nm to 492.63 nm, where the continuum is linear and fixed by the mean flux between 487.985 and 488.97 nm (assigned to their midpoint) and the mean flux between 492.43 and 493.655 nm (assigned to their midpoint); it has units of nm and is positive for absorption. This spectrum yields -0.33 nm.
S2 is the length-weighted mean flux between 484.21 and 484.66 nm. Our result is 40.4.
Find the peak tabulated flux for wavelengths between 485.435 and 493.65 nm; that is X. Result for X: 46.95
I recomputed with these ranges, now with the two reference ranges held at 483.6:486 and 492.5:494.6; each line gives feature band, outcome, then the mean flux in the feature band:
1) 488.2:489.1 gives 0.14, 33.5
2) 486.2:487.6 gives 0.06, 36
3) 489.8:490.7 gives -0.05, 39.9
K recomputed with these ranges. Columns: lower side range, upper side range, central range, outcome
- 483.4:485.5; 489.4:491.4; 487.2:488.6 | 0.19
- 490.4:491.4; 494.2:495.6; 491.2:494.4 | 0.07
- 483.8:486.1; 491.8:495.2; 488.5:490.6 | -0.02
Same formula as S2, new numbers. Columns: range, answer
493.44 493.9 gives 40.1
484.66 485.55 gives 39.1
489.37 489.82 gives 44.8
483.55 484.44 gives 37.8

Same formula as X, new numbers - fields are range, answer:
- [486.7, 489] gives 41.36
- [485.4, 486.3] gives 39.5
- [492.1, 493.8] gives 43.22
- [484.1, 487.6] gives 42.81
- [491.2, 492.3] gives 38.23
